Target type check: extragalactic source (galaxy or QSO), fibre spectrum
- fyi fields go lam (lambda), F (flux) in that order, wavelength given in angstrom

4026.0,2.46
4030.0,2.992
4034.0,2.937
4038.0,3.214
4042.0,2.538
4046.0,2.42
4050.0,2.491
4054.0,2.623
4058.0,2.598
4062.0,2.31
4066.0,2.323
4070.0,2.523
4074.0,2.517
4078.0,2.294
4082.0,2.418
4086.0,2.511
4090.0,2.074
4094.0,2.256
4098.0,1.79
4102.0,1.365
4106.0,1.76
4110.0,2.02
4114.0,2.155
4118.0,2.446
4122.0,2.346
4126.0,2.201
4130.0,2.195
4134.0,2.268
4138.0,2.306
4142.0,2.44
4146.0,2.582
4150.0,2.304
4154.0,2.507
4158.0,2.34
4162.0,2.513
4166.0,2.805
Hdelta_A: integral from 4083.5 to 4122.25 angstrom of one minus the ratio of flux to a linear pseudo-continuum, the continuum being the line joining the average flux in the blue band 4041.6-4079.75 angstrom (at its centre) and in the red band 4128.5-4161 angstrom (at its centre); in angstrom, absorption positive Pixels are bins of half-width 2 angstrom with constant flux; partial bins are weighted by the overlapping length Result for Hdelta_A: 5.7 angstrom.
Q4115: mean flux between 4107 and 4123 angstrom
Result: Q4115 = 2.21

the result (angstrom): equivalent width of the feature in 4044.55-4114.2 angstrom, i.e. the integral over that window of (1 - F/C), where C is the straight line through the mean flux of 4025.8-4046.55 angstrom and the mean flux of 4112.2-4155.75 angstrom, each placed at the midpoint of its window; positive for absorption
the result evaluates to 9.65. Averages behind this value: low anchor 2.81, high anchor 2.34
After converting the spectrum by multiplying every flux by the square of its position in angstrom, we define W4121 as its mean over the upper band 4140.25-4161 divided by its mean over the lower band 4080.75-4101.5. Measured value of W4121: 1.2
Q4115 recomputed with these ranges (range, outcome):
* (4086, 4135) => 2.09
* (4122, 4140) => 2.25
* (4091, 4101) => 1.96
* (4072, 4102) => 2.21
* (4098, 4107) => 1.59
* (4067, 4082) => 2.43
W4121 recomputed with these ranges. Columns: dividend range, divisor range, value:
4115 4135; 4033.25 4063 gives 0.90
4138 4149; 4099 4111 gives 1.47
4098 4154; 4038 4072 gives 0.90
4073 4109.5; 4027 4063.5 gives 0.80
